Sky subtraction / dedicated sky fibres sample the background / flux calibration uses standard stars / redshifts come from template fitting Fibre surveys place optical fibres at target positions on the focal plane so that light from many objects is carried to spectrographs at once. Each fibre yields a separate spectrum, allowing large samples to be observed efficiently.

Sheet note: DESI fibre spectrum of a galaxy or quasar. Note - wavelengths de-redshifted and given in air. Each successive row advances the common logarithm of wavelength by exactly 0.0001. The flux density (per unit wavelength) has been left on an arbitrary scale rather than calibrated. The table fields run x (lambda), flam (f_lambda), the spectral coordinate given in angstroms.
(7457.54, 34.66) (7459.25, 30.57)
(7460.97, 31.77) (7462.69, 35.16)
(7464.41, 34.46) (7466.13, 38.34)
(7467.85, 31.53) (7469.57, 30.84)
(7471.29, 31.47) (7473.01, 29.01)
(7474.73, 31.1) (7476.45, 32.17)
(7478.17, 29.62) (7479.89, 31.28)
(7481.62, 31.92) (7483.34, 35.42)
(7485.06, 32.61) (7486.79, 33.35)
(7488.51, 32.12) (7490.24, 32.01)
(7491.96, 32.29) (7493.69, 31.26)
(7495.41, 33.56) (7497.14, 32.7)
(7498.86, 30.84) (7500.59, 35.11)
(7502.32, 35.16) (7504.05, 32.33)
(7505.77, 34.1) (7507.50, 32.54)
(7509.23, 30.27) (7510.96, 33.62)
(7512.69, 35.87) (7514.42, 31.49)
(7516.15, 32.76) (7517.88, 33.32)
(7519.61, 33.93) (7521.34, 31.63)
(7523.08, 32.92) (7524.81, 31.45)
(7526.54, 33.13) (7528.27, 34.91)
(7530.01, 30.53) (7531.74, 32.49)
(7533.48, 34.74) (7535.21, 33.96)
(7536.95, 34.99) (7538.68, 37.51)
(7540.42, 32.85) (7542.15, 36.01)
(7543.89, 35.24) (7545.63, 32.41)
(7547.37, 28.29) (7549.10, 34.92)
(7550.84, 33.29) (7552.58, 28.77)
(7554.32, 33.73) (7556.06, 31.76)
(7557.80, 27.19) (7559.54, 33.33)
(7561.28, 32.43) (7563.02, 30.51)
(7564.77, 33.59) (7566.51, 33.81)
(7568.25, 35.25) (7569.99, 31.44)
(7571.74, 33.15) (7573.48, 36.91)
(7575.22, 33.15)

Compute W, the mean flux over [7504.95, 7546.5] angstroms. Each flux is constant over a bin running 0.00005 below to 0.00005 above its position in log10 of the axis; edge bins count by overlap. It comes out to 33.4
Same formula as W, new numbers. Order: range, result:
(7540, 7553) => 32.9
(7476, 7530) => 32.7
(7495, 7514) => 33.2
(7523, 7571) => 32.9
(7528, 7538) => 33.6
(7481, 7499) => 32.6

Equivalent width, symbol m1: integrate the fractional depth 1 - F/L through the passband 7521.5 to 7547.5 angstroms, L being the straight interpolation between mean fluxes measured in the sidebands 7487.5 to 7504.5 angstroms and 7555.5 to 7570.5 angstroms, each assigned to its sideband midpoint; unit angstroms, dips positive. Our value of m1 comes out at -0.9 angstroms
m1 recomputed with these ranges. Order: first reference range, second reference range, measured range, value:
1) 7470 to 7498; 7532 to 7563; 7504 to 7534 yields -0.34 angstroms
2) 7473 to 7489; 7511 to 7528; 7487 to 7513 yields -0.27 angstroms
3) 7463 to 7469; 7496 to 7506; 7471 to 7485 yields 1.07 angstroms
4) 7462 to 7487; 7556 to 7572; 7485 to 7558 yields -1.30 angstroms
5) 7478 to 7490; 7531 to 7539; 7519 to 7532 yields 0.60 angstroms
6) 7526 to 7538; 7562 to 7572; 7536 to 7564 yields 0.47 angstroms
